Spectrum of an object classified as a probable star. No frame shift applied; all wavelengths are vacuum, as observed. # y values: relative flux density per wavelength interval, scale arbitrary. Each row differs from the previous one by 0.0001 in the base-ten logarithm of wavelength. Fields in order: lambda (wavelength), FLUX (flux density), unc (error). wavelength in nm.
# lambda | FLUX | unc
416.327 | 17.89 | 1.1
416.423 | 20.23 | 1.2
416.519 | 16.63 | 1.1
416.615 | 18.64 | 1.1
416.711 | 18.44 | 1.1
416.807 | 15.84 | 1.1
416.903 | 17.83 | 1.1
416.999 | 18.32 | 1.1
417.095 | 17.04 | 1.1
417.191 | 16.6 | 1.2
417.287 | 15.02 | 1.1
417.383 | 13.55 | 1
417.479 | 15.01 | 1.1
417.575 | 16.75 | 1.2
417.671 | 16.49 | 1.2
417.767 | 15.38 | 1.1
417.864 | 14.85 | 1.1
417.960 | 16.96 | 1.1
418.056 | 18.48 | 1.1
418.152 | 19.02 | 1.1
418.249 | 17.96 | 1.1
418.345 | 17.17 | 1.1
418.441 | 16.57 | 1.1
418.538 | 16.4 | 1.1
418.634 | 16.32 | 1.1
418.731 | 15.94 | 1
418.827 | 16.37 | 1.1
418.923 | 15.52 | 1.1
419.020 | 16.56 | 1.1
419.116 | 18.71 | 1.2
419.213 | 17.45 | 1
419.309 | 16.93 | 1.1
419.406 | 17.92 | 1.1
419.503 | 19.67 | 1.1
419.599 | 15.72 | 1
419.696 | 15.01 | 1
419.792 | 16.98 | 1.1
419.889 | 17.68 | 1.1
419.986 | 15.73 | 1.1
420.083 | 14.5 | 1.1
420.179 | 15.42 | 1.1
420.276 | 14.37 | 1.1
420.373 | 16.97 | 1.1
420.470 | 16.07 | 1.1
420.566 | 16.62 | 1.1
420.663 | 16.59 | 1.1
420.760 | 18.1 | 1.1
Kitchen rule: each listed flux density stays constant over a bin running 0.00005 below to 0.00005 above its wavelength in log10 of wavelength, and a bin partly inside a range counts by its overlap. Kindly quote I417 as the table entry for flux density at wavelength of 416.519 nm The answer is 16.63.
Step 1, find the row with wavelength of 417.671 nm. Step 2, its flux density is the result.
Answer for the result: 16.49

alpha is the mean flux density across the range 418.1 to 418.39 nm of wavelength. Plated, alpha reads 18.1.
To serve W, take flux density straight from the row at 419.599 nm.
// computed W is 15.72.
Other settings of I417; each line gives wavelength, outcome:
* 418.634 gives 16.32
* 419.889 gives 17.68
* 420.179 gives 15.42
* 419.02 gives 16.56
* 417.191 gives 16.6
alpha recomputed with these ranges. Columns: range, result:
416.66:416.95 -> 17.4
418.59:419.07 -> 16.2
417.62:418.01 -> 15.9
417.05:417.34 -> 16.2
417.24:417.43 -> 14.3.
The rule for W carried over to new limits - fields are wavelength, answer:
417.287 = 15.02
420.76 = 18.1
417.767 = 15.38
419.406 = 17.92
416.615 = 18.64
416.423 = 20.23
